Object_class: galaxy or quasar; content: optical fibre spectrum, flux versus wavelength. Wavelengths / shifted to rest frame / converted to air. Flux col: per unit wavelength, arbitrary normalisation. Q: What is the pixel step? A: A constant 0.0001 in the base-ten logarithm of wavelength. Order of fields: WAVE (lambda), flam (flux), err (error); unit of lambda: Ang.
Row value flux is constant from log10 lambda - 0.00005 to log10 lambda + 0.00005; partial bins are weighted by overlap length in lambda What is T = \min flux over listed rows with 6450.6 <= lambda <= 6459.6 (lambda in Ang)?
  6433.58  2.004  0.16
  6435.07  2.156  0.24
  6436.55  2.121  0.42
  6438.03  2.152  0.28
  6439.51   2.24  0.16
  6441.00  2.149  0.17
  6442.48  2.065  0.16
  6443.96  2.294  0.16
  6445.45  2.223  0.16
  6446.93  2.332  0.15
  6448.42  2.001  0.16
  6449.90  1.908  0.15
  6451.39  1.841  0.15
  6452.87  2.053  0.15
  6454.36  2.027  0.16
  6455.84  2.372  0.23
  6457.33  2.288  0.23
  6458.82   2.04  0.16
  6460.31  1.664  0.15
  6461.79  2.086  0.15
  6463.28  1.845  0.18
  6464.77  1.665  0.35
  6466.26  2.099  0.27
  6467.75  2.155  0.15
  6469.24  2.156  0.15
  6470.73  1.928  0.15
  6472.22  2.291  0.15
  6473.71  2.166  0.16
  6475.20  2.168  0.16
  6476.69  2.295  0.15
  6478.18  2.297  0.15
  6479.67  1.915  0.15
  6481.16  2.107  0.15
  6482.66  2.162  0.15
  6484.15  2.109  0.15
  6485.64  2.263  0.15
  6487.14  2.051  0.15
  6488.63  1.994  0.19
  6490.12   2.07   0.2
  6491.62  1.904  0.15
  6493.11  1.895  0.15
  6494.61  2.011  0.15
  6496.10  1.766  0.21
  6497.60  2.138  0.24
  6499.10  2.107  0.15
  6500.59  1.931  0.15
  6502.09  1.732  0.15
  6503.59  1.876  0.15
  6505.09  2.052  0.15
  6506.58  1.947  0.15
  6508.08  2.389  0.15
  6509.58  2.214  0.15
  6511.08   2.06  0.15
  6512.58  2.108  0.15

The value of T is 1.841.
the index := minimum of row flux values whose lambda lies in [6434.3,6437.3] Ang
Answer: 2.121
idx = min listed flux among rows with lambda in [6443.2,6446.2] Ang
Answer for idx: 2.223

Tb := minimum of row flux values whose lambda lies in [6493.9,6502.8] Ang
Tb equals 1.732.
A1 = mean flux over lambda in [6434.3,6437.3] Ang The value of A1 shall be 2.13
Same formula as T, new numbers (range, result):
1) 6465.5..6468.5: 2.099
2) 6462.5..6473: 1.665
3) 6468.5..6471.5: 1.928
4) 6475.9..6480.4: 1.915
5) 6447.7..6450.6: 1.908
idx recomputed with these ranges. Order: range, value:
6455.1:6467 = 1.664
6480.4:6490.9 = 1.994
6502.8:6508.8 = 1.876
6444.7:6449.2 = 2.001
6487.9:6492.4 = 1.904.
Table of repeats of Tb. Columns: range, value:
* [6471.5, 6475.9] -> 2.166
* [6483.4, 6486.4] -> 2.109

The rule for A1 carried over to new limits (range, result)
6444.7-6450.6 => 2.12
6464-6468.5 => 1.97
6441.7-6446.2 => 2.2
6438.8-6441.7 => 2.19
